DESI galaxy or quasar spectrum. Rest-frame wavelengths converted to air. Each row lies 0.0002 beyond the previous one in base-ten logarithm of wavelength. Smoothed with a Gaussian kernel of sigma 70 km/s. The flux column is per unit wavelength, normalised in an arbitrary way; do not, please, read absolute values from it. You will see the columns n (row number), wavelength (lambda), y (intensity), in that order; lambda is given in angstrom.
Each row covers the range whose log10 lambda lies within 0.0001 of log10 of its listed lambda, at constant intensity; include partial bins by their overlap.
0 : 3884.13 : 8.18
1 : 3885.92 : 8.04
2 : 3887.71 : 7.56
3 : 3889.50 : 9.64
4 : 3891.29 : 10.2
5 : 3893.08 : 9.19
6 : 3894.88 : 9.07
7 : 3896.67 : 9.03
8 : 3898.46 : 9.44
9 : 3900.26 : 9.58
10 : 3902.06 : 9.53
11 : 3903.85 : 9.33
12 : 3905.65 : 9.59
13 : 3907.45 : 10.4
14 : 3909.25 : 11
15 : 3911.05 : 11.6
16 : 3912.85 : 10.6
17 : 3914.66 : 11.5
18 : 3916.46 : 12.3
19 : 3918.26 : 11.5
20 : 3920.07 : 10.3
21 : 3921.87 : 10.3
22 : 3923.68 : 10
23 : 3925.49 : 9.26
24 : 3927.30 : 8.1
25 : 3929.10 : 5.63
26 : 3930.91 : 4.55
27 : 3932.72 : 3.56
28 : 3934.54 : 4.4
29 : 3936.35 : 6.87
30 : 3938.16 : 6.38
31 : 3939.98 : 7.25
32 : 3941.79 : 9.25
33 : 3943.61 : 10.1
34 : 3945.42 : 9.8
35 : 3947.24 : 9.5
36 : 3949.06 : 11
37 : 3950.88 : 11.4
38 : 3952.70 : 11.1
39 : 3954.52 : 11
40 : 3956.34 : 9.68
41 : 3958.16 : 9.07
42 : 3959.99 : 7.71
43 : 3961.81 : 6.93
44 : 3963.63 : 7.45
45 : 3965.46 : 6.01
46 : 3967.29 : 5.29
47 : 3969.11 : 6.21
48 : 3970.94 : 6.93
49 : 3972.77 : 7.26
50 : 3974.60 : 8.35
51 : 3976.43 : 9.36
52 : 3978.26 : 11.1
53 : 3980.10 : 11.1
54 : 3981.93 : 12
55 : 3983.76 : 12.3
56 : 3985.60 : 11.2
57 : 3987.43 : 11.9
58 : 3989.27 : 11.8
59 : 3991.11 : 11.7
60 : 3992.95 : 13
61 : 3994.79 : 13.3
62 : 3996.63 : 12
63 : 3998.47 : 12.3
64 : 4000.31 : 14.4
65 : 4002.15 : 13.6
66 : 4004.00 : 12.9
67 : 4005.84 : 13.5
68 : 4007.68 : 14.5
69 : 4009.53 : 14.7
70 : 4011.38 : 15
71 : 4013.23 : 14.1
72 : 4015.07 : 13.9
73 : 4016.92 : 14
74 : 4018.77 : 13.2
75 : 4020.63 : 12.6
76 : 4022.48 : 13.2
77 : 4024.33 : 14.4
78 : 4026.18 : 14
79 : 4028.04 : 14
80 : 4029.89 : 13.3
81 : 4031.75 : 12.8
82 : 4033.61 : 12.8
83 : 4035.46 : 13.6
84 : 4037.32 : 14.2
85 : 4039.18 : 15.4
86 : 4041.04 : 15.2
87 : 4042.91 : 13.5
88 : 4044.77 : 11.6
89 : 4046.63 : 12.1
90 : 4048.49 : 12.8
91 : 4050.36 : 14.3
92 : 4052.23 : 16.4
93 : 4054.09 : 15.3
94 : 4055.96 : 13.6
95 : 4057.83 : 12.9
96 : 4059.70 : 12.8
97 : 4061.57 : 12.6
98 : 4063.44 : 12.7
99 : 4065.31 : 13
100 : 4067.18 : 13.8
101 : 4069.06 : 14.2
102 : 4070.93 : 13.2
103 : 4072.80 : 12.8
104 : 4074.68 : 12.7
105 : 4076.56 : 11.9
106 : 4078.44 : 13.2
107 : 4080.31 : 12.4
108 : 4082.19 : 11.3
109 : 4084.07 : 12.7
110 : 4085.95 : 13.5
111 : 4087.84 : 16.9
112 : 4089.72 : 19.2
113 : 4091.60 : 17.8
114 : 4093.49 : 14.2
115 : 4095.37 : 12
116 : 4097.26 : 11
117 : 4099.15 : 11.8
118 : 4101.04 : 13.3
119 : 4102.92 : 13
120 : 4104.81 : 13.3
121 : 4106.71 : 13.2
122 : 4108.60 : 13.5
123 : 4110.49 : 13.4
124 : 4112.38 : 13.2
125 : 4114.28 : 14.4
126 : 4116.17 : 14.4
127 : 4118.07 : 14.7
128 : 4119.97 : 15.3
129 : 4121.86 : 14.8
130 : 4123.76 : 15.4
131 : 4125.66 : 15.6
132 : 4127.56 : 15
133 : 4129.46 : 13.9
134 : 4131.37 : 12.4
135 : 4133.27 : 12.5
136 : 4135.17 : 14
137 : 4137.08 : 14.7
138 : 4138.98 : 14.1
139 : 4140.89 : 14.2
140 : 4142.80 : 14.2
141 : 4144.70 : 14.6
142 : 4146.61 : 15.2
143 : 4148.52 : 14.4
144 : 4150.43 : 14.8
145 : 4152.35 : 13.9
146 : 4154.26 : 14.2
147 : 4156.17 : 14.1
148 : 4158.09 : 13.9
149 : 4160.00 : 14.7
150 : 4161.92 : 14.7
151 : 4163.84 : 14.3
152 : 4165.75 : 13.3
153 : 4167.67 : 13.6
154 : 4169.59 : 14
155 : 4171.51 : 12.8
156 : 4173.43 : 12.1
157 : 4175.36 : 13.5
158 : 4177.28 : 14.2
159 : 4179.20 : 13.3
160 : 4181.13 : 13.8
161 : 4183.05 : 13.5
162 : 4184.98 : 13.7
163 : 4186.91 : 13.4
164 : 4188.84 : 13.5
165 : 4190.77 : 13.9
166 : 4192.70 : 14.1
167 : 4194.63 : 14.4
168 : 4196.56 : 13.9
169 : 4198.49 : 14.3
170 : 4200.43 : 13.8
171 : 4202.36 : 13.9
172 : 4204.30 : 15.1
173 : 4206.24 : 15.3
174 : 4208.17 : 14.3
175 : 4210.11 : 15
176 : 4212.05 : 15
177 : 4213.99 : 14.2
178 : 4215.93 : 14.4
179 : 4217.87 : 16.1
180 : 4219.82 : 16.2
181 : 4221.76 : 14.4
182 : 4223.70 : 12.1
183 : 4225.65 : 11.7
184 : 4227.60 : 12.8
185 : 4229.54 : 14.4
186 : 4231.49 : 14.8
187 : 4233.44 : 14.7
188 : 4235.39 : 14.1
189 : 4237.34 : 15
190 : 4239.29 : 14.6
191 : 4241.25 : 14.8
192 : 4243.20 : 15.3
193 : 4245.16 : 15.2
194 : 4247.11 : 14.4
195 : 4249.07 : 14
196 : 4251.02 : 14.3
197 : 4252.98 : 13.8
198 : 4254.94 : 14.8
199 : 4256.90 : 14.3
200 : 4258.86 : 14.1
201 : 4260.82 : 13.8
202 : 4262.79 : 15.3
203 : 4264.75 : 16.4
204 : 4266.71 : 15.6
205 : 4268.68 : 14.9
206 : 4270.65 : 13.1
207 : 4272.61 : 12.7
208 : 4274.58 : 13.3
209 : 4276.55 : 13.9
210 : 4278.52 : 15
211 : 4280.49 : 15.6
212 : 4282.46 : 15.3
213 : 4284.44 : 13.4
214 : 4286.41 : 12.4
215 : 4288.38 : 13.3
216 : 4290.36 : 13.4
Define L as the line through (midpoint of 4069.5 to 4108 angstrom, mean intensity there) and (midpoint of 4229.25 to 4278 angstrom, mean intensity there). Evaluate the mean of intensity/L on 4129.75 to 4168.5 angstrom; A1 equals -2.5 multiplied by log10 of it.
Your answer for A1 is -0.02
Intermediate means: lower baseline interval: 13.5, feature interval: 14.1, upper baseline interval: 14.5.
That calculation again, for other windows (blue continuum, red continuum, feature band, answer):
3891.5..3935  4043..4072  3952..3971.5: 0.31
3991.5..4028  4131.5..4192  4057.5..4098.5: 0.02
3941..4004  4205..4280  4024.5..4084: -0.17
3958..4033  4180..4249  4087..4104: -0.12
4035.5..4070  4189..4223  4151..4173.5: 0.03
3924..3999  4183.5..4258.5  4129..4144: -0.09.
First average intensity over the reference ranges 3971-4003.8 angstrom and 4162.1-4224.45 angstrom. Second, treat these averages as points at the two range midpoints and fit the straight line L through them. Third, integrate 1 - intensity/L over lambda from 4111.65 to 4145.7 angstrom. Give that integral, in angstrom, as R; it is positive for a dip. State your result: -2.7 angstrom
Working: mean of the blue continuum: 11.5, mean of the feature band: 14.3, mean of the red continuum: 14.1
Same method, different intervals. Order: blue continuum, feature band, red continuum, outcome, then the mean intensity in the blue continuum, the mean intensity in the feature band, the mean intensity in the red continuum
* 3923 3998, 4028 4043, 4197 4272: -4.7 angstrom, 9.07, 13.9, 14.5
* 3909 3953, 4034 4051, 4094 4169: -2.7 angstrom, 9.03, 13.6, 13.9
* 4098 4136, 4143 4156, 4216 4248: -0.4 angstrom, 13.8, 14.5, 14.4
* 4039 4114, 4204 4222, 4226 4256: -1.0 angstrom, 13.5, 15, 14.4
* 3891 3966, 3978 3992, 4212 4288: -2.3 angstrom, 9.06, 11.7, 14.3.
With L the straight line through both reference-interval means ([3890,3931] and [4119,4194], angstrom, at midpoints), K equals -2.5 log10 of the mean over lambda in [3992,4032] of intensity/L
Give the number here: -0.179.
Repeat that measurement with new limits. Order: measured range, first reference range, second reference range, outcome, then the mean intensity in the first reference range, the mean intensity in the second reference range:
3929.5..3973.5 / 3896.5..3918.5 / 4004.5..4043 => 0.439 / 10.4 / 13.9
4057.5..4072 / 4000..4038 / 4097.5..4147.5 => 0.054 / 13.7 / 14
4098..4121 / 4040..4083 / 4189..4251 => -0.002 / 13.2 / 14.4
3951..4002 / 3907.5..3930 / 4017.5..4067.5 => 0.170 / 10.2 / 13.6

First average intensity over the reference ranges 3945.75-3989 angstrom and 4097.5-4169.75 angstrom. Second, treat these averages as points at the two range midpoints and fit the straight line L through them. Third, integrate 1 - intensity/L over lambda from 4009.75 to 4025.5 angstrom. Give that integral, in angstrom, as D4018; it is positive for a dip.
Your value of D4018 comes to -4.53 angstrom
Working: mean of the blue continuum 9.34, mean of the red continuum 14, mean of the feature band 13.8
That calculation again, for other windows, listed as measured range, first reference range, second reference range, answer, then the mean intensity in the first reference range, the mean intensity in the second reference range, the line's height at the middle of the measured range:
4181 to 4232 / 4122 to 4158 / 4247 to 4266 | 1.0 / 14.3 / 14.5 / 14.4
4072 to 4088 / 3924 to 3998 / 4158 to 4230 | -1.8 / 9.06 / 14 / 11.6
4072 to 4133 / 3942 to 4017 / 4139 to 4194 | -4.3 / 10.9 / 13.9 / 12.9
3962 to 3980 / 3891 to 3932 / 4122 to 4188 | 5.1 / 9.62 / 14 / 10.7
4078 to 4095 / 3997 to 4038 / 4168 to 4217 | -0.9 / 13.7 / 14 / 13.8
